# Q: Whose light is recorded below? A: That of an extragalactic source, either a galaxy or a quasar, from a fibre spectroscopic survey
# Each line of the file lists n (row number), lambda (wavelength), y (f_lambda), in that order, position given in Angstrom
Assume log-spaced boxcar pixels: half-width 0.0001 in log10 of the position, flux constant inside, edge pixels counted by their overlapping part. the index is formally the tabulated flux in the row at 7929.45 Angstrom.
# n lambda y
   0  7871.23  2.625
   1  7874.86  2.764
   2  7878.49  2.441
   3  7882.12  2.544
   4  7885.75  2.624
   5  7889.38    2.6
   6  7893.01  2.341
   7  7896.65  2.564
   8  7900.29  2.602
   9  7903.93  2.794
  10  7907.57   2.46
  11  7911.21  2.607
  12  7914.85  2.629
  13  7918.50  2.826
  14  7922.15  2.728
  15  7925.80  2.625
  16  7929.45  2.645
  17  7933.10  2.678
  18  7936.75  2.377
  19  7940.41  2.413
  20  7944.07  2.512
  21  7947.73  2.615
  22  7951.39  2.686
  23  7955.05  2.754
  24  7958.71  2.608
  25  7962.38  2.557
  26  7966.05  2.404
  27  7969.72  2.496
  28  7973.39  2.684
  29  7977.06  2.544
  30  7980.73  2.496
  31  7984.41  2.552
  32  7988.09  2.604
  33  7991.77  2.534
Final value 2.645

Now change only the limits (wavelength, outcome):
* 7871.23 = 2.625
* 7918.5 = 2.826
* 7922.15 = 2.728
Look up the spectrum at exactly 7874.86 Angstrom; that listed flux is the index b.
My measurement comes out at 2.764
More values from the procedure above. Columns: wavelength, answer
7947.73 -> 2.615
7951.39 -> 2.686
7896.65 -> 2.564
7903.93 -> 2.794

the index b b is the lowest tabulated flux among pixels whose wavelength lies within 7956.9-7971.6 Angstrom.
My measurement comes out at 2.404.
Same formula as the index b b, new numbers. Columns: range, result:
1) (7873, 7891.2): 2.441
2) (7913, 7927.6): 2.625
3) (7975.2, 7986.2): 2.496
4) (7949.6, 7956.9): 2.686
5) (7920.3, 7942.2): 2.377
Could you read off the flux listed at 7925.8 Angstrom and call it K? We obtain 2.625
